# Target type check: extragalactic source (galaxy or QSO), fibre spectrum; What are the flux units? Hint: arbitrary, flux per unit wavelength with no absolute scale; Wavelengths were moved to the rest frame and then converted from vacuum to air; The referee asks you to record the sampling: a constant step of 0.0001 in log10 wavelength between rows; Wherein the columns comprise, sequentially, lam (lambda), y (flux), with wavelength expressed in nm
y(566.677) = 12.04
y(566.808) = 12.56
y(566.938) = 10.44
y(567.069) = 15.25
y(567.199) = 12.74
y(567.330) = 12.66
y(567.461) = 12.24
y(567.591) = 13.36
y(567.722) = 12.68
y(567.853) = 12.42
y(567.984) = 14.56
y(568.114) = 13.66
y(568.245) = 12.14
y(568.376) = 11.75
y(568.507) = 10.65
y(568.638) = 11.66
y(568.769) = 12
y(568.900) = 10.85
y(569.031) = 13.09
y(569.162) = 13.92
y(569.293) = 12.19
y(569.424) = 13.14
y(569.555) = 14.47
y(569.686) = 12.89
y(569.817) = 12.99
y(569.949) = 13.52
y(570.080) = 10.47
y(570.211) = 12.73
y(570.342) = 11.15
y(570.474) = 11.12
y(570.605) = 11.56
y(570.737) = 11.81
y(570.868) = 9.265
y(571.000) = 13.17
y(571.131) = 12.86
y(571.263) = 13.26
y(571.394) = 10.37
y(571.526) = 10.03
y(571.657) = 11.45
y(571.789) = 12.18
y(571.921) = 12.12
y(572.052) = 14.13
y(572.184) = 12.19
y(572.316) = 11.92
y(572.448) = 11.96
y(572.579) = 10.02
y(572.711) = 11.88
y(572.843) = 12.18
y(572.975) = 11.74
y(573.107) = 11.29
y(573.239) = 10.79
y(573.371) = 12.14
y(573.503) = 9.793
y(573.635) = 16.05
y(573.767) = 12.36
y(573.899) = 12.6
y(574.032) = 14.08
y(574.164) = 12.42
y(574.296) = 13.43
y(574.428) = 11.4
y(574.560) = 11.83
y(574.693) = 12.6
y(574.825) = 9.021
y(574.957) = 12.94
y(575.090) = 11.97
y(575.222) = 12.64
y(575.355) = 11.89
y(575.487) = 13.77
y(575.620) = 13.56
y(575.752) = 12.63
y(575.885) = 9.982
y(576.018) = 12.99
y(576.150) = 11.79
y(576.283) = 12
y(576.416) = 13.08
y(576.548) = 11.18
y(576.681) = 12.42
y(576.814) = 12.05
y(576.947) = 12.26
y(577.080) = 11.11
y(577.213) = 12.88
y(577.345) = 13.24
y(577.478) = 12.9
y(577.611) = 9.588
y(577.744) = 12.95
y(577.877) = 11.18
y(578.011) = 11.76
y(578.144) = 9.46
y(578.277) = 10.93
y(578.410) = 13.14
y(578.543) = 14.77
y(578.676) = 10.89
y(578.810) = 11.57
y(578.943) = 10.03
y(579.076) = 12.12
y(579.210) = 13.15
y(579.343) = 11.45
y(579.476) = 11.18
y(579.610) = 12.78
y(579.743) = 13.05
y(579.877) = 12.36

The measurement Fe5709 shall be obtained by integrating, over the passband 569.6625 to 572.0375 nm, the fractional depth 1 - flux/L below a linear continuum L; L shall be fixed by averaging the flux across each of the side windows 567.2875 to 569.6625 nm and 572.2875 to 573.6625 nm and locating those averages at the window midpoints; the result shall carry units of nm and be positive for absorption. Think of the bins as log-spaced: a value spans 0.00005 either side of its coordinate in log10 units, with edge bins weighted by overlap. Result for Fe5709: 0.05 nm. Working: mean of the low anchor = 12.6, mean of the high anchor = 11.7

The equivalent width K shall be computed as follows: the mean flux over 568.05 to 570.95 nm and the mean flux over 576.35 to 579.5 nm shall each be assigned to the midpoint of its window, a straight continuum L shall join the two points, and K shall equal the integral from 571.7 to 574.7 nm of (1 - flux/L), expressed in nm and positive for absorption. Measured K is -0.04 nm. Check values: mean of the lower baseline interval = 12.1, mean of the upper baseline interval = 11.9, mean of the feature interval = 12.2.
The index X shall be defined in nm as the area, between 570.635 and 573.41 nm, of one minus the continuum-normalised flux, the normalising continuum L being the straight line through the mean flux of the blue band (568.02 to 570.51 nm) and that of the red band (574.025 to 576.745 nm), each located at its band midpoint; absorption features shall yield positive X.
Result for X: 0.128 nm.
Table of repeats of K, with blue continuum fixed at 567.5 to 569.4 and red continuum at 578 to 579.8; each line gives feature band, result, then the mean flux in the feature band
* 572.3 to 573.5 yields 0.079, 11.4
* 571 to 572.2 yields 0.019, 12.1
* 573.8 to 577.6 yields -0.062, 12.3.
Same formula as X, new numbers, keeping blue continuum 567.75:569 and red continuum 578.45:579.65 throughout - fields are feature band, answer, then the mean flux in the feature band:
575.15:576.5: -0.04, 12.4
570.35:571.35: 0.03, 11.8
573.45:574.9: -0.03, 12.4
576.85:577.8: -0.01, 12.1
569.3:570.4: -0.04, 12.7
